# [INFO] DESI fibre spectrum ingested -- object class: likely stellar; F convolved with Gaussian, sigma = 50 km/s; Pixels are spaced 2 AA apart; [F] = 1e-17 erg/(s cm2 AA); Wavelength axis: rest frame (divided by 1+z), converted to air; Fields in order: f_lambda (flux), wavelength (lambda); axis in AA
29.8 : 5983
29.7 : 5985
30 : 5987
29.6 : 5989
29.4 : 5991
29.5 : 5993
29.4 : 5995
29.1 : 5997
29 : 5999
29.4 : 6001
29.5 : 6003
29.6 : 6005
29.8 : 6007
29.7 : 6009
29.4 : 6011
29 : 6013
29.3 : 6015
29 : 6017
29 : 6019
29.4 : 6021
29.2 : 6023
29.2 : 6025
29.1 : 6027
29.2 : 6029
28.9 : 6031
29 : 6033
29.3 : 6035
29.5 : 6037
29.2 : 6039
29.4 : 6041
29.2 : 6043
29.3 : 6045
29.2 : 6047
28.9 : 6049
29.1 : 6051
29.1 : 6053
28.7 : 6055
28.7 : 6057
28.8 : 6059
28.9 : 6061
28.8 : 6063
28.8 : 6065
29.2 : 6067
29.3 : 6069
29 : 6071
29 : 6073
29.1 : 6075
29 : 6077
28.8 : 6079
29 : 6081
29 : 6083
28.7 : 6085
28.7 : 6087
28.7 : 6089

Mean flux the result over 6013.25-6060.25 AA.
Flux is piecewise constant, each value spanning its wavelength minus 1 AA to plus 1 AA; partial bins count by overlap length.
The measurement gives 29.1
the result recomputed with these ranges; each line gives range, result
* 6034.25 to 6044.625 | 29.3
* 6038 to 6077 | 29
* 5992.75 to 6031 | 29.3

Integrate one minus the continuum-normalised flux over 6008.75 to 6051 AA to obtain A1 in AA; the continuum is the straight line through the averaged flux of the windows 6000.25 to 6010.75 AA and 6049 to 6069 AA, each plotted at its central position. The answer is 0.1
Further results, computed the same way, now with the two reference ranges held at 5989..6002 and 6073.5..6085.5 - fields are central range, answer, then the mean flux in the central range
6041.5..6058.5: 0.0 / 29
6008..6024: 0.0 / 29.2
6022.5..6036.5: 0.0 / 29.1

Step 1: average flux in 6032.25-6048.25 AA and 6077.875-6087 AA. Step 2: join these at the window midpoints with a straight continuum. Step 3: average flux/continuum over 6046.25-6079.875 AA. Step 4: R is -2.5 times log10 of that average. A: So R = 0.00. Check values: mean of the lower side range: 29.3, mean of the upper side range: 28.9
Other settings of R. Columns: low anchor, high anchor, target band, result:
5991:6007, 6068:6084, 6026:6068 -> 0.00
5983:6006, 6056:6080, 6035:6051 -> 0.00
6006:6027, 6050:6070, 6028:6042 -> 0.00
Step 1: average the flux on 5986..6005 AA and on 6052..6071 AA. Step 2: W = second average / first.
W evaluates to 0.98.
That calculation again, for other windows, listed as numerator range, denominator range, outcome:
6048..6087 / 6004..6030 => 0.99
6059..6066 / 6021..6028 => 0.99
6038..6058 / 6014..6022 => 1.00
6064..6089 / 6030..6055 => 0.99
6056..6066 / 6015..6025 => 0.99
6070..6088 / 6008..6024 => 0.99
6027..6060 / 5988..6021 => 0.99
